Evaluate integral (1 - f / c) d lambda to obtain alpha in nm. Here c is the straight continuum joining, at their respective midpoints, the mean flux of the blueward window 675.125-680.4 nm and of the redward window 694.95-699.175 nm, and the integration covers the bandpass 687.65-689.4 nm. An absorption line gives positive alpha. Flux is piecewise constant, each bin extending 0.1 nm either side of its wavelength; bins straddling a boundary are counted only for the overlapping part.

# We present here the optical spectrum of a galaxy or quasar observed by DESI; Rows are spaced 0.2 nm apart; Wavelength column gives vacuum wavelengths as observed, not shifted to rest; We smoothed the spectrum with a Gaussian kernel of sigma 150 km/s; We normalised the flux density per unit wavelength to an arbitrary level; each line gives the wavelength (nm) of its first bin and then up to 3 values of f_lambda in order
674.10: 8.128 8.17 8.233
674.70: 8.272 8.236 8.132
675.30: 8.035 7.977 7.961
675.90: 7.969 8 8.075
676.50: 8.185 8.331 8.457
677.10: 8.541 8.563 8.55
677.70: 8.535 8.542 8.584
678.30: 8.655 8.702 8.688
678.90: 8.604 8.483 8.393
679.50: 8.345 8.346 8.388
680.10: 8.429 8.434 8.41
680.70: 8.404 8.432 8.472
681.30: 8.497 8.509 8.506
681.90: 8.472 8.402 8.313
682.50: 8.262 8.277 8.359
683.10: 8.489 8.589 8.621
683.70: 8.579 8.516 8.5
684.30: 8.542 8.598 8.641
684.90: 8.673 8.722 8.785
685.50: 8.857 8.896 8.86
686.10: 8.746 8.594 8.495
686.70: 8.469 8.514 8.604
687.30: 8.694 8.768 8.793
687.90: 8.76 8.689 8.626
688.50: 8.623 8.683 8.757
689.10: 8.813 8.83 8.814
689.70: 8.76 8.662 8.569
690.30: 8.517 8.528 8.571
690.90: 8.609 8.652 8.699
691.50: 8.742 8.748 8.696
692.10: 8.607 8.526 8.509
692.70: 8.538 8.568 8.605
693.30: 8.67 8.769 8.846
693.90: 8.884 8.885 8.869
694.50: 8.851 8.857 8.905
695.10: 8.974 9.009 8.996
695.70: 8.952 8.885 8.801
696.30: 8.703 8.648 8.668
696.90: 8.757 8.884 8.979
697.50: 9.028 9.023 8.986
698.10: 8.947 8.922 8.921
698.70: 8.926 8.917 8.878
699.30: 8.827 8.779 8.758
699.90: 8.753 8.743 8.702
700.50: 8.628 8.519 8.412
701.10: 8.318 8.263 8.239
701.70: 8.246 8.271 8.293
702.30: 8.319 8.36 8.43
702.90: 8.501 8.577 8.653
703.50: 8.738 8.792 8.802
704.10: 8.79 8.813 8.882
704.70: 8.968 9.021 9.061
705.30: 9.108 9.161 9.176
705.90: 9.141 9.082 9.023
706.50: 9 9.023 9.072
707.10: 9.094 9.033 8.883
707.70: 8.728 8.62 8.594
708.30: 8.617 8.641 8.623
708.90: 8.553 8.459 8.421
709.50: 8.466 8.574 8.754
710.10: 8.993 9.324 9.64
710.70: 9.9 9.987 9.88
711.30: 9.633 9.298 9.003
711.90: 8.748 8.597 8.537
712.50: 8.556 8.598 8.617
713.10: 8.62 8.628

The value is -0.01 nm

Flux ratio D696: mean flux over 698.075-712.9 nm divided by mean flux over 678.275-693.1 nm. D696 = 1.03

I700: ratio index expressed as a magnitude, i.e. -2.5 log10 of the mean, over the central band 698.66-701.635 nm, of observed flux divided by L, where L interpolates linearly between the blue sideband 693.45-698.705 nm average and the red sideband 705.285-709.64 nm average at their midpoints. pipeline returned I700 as 0.03 mag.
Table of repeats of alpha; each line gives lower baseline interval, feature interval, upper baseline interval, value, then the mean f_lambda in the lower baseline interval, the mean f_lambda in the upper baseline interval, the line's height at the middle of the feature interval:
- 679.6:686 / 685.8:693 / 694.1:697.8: 0.04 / 8.52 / 8.88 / 8.7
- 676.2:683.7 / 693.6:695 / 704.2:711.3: -0.02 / 8.46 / 8.99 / 8.73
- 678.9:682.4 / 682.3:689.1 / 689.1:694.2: -0.06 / 8.43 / 8.67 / 8.54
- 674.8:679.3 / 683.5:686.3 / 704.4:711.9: -0.05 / 8.36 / 9.01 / 8.52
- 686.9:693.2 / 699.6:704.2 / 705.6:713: 0.16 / 8.66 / 8.94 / 8.83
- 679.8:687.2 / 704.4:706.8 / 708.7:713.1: -0.05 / 8.54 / 8.96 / 8.88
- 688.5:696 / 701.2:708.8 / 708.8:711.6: 0.22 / 8.74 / 9.13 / 9.02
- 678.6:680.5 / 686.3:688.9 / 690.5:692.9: -0.02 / 8.45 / 8.62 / 8.56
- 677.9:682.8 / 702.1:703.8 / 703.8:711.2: 0.07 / 8.46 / 8.97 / 8.88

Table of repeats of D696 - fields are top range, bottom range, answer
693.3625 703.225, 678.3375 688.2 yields 1.02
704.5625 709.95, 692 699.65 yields 1.00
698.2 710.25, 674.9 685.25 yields 1.04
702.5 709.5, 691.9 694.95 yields 1.01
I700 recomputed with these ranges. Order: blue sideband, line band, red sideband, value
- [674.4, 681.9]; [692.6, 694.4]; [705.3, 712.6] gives -0.01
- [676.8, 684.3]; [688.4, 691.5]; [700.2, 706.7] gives -0.01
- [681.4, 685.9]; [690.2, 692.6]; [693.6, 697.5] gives 0.02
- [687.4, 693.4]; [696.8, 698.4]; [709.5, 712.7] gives -0.01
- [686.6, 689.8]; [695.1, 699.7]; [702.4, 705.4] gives -0.02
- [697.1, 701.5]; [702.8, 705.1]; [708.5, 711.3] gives 0.01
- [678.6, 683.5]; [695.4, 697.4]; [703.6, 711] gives -0.01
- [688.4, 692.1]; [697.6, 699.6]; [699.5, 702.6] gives -0.05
